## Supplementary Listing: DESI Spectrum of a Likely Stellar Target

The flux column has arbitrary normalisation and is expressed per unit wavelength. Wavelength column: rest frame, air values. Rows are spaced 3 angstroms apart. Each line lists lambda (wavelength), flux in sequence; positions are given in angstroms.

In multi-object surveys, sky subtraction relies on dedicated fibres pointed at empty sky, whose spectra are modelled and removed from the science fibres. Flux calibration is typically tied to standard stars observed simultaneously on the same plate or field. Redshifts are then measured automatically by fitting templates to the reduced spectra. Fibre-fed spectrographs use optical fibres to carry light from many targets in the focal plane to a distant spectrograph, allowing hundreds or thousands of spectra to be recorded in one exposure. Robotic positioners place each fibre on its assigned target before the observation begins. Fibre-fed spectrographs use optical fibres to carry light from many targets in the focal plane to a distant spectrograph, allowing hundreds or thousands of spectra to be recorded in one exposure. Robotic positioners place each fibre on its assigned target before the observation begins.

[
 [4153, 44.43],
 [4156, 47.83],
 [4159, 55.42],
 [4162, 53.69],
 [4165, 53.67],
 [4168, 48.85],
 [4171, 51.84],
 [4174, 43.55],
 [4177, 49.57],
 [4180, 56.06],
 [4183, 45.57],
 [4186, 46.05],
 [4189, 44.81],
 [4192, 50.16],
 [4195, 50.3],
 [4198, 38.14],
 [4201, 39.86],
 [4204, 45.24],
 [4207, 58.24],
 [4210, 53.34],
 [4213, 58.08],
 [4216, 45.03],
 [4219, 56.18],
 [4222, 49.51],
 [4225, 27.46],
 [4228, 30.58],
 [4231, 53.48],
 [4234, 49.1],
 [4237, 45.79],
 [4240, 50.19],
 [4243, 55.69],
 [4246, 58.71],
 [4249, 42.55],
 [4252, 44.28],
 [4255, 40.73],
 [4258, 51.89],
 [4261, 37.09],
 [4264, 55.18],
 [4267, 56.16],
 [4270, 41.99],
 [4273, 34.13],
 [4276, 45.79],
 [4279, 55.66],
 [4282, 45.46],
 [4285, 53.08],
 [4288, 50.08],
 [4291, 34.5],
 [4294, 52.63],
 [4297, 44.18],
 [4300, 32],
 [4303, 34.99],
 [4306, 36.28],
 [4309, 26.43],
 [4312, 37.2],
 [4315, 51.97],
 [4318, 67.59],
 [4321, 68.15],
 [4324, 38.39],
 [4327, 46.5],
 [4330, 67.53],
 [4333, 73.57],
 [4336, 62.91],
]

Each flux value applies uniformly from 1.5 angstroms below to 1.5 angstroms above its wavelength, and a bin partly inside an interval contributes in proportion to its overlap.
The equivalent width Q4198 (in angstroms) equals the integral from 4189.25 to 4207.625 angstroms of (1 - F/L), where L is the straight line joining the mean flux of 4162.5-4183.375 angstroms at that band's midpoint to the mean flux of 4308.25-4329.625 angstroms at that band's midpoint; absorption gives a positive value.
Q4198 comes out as 1.4 angstroms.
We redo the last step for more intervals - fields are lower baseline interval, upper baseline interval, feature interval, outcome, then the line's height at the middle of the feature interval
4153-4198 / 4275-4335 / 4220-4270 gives 2.0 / 48.7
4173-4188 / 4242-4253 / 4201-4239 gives 1.6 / 49.5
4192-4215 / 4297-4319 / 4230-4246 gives -1.8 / 46.2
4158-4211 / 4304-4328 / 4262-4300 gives 0.3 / 47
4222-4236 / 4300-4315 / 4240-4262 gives -4.4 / 39.7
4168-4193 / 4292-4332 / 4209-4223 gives -1.3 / 48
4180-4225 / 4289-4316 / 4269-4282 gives -1.0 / 41.4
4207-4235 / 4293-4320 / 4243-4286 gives -2.3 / 45.2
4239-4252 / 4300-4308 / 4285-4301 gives -2.7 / 37.5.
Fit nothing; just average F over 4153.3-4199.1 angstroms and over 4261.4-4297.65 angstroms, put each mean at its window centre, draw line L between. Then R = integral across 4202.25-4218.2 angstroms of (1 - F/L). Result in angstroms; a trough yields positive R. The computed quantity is -1.2 angstroms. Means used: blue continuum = 49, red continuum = 47.2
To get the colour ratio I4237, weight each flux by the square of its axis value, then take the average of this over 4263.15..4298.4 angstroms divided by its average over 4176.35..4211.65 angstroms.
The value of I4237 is 1.02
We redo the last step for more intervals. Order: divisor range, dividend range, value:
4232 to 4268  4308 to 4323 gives 1.07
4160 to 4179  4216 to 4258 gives 0.95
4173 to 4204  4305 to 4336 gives 1.20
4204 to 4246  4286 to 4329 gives 0.95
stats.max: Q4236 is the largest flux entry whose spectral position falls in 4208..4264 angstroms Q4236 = 58.71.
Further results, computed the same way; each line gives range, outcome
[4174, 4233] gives 58.24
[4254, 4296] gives 56.16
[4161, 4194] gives 56.06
